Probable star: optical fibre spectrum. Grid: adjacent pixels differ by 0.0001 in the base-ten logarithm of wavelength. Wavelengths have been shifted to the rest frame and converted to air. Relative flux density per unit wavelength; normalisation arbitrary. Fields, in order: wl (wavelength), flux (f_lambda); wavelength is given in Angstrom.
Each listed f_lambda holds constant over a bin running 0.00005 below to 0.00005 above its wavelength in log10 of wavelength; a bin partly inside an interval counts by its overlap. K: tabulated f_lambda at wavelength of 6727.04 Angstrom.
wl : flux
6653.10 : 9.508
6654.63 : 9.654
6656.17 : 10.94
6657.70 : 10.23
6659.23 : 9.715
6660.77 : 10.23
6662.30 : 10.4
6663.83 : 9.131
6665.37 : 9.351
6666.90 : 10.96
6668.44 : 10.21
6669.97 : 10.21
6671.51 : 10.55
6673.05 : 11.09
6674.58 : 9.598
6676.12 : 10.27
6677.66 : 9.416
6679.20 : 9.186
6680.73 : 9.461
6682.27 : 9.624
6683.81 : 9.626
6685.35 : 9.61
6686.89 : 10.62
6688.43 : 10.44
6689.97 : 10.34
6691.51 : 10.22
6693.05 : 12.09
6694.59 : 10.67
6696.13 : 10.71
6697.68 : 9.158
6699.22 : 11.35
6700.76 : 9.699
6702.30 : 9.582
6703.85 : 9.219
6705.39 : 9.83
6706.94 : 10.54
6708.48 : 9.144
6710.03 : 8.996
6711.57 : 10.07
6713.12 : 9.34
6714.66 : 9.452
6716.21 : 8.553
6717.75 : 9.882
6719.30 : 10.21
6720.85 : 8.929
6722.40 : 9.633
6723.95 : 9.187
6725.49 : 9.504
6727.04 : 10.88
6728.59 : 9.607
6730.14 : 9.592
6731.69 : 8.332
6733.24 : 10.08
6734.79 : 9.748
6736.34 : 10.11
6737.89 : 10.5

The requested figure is 10.88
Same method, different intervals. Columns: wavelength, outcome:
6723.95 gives 9.187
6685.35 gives 9.61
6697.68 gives 9.158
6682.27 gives 9.624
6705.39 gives 9.83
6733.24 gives 10.08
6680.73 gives 9.461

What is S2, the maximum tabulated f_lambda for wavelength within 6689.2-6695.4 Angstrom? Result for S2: 12.09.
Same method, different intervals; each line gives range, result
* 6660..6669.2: 10.96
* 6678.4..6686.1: 9.626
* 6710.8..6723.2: 10.21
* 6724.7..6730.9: 10.88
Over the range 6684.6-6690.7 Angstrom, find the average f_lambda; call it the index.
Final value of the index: 10.3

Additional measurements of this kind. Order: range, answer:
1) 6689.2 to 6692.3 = 10.3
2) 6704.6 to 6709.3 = 9.82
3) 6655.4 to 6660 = 10.3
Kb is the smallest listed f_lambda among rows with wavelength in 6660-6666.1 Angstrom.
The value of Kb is 9.131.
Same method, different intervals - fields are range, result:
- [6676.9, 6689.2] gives 9.186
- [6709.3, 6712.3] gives 8.996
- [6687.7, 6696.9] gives 10.22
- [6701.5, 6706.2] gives 9.219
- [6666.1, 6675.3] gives 9.598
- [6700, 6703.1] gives 9.582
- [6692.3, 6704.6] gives 9.158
